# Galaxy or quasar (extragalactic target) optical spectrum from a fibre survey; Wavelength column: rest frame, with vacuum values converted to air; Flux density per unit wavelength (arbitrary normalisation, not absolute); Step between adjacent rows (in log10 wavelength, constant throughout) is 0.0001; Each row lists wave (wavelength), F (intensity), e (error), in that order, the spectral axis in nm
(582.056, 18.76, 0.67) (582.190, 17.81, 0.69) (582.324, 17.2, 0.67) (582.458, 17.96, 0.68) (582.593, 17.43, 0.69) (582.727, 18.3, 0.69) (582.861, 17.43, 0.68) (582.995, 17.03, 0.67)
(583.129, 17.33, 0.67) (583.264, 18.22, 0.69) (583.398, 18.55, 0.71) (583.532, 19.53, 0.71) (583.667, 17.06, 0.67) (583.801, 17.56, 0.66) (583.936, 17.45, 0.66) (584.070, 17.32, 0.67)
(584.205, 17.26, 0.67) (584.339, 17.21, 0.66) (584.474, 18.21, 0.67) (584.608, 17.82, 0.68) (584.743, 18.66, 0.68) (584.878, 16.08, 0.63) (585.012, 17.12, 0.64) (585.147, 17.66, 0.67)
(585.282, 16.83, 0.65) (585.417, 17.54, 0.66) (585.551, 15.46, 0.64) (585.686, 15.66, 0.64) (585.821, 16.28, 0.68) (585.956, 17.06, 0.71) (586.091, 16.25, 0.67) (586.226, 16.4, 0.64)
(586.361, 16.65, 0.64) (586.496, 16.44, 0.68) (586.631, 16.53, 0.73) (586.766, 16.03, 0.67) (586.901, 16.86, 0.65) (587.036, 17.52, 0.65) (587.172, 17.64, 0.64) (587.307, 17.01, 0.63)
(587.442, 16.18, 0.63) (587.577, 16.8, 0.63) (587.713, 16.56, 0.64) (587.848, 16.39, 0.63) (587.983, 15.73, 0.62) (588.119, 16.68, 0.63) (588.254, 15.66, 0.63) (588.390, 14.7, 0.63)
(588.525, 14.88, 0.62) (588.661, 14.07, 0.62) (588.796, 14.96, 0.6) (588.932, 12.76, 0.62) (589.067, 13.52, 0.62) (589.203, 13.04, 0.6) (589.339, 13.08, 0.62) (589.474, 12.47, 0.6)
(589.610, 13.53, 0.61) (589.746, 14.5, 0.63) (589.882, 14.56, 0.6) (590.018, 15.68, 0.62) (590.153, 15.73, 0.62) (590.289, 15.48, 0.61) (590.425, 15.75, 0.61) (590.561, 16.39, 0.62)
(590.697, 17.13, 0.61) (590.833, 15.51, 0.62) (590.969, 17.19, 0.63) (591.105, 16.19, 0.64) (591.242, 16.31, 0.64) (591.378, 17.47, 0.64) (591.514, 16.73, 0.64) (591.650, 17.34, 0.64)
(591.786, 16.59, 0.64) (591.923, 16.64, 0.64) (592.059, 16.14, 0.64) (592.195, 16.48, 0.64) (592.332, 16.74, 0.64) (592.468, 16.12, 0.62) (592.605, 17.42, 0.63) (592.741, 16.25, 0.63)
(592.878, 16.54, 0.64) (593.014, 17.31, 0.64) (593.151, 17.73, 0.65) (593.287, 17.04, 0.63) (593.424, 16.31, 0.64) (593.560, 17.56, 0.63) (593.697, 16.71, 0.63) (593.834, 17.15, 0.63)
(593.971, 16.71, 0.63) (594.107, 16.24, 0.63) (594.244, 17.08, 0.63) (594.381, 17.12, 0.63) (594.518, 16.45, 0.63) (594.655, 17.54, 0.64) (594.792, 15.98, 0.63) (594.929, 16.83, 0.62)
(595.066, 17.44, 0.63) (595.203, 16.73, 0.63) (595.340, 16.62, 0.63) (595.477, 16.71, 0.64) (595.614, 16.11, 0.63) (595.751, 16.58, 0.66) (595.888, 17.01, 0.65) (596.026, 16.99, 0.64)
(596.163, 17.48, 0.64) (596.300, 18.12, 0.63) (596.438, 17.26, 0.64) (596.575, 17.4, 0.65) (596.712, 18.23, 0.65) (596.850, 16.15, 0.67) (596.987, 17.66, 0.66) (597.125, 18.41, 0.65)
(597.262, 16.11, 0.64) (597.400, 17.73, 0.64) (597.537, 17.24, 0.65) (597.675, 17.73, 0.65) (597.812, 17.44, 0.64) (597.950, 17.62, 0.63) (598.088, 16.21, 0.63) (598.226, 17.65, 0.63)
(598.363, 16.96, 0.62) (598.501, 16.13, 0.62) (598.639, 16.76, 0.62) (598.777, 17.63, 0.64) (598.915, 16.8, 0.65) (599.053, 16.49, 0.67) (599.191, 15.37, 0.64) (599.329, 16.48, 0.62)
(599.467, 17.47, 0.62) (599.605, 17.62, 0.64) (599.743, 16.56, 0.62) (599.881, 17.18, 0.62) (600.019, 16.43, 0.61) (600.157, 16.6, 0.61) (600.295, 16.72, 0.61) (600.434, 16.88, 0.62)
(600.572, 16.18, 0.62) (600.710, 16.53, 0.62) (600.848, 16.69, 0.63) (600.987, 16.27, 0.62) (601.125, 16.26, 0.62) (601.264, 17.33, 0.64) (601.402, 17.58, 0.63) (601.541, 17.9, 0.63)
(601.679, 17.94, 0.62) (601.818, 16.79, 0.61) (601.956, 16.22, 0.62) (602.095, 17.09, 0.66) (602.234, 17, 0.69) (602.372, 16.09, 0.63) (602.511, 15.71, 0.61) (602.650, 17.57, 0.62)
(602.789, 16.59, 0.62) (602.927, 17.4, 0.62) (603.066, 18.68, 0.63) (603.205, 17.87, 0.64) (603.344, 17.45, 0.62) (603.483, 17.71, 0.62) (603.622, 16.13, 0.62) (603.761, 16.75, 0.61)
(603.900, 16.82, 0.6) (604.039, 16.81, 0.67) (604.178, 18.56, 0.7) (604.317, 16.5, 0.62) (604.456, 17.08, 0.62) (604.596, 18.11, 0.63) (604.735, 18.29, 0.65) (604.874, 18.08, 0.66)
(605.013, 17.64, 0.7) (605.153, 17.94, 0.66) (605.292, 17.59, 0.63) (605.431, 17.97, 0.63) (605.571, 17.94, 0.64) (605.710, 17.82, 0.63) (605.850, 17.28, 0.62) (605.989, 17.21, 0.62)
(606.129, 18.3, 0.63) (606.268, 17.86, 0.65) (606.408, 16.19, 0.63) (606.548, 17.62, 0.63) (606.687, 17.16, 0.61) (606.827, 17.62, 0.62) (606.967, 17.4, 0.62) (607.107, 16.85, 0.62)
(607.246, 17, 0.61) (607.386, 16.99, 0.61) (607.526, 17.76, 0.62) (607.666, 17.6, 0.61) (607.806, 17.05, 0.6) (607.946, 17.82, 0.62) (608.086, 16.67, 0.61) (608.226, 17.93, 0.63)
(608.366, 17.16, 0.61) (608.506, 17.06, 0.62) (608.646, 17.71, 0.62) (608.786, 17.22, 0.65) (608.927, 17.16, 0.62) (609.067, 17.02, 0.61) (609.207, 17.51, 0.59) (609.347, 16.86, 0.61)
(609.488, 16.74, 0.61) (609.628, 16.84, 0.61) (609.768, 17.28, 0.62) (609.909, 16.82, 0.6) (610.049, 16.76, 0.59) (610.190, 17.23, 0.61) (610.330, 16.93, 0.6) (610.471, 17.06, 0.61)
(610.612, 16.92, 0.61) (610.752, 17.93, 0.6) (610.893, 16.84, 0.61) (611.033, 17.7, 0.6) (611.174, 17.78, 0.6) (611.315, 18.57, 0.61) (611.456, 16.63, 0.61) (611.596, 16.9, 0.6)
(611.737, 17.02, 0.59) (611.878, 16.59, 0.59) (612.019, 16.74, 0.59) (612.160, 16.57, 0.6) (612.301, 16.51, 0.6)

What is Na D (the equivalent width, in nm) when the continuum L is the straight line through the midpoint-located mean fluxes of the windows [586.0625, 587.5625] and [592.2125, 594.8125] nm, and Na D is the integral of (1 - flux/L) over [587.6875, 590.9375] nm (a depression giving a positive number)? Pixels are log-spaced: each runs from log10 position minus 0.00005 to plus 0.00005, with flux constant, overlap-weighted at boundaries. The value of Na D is 0.35 nm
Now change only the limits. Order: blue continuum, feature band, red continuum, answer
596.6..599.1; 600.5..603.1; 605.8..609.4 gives 0.048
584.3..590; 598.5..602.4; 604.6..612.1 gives -0.001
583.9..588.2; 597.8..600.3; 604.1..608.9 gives 0.061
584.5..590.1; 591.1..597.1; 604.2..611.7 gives -0.206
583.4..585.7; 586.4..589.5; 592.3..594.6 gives 0.304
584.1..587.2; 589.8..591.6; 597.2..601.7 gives 0.080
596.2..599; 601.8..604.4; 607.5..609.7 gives 0.032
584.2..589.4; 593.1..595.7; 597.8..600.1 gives -0.038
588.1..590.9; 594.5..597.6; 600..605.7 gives -0.224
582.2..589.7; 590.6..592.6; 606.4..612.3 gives 0.000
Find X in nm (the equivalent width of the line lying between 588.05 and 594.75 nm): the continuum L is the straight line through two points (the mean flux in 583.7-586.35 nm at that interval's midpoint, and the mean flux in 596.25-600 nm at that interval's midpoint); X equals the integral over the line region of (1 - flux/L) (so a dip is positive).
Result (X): 0.44 nm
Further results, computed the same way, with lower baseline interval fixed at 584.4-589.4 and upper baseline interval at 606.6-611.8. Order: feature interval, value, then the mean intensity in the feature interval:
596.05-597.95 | -0.09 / 17.5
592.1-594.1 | -0.05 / 16.8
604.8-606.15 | -0.06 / 17.8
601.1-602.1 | -0.02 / 17.2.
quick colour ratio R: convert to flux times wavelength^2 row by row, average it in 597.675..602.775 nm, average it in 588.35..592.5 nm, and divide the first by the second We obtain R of 1.13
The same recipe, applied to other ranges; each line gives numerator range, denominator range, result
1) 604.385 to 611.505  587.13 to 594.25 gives 1.15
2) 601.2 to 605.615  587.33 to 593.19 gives 1.15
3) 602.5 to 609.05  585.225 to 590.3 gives 1.19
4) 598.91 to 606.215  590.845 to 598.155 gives 1.04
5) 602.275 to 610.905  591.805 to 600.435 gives 1.06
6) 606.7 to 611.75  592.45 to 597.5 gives 1.06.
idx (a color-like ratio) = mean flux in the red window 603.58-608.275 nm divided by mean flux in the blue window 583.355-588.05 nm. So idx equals 1.03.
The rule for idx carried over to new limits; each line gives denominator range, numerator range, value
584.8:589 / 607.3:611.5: 1.06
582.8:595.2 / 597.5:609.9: 1.04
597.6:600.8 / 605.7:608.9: 1.03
